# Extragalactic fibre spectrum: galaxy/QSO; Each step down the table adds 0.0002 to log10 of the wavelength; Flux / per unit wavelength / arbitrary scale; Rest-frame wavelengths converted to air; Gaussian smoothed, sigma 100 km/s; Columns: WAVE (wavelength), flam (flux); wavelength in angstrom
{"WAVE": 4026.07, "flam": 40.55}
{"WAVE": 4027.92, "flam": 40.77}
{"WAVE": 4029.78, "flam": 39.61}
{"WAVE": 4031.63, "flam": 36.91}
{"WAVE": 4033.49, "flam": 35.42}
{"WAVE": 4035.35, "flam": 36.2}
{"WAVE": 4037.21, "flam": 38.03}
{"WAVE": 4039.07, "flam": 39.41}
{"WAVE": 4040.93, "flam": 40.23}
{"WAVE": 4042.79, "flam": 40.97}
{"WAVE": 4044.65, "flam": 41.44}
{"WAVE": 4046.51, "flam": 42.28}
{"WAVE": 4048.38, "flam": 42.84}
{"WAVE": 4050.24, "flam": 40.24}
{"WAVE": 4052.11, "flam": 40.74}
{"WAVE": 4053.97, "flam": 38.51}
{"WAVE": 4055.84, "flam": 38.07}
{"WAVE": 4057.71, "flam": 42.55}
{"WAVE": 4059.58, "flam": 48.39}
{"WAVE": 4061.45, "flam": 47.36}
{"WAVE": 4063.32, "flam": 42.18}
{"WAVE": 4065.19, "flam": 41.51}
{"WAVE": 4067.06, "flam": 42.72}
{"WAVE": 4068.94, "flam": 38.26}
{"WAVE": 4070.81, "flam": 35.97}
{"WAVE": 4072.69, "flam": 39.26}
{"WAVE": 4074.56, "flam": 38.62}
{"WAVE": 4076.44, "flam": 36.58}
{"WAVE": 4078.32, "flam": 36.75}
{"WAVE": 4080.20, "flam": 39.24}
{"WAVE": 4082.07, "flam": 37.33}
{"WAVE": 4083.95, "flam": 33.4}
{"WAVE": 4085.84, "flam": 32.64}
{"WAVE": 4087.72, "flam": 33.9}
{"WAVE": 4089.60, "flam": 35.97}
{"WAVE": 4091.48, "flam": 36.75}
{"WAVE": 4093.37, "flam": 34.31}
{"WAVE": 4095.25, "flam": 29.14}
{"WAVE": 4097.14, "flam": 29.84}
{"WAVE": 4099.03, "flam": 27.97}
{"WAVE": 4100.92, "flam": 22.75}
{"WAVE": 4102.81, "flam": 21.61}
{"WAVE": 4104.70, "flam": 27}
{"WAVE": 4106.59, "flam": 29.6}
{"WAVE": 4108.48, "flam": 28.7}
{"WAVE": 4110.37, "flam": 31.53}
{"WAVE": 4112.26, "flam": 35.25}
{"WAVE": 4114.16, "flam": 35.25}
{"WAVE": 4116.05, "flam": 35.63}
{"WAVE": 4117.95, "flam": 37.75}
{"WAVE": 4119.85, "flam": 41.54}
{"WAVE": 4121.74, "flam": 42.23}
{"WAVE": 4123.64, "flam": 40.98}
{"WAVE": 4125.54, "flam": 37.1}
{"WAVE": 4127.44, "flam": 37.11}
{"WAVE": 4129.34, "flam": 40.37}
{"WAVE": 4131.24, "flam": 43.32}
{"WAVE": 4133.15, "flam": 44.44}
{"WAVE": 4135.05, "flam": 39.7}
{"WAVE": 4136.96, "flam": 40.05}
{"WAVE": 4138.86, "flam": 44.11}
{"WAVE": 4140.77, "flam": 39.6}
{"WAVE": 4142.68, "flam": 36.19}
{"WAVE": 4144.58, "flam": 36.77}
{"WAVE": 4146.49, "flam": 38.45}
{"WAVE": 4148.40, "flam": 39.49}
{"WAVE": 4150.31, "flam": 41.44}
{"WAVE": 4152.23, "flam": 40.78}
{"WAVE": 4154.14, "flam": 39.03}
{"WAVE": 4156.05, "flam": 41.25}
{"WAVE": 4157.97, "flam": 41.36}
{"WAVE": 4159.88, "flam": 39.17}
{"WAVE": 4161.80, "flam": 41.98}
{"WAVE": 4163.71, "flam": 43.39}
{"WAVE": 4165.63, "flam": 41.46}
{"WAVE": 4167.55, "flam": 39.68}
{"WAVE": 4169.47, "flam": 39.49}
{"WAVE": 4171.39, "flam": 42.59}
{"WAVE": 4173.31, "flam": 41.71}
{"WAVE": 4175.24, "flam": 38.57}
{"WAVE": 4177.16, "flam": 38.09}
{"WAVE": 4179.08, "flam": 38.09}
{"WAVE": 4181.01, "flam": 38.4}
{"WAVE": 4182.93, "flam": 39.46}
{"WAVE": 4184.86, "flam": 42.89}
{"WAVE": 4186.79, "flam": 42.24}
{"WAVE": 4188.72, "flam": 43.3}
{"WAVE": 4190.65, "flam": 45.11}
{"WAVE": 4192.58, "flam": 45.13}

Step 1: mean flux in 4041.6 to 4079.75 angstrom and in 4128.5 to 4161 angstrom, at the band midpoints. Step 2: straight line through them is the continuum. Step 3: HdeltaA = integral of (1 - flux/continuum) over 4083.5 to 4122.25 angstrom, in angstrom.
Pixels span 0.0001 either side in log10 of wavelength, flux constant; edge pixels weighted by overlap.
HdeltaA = 7.8 angstrom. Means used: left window 40.7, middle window 32.4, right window 40.3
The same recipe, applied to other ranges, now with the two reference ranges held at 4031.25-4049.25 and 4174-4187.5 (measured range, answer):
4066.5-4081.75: 0.5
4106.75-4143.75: 1.2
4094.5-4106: 3.8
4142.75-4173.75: -0.6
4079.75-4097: 2.2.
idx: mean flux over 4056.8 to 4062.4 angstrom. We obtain 46.1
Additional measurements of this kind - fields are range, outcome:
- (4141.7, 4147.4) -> 37.2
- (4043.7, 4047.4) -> 41.9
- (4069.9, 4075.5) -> 38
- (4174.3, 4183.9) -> 38.5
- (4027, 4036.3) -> 37.8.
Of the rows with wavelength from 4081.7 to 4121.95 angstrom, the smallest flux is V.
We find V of 21.61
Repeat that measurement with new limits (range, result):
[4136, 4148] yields 36.19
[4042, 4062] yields 38.07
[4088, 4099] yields 29.14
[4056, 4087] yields 32.64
